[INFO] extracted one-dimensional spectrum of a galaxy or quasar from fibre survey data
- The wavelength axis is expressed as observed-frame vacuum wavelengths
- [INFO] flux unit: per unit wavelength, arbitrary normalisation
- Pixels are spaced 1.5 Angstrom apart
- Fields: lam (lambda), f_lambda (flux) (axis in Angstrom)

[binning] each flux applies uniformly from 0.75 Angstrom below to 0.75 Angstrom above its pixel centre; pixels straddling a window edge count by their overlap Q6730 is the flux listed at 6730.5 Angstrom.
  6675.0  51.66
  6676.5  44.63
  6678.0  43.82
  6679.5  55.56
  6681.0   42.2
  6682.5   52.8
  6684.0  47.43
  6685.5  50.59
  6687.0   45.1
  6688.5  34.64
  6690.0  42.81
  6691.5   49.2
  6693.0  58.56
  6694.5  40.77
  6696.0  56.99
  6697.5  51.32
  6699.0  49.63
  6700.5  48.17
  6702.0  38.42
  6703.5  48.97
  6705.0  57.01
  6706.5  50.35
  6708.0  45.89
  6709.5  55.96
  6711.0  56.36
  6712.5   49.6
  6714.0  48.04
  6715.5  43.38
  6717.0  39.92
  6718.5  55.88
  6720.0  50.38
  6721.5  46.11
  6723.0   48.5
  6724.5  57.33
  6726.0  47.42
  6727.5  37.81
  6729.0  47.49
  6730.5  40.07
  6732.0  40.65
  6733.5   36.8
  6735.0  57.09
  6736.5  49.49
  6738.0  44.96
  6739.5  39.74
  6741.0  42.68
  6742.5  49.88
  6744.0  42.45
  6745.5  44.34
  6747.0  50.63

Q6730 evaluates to 40.07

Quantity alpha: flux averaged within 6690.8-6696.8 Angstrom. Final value 51.4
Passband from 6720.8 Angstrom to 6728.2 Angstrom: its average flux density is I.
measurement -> 47.5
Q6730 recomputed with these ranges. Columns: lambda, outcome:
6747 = 50.63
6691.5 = 49.2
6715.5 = 43.38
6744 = 42.45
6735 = 57.09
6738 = 44.96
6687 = 45.1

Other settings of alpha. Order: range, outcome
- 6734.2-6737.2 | 53.1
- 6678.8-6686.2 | 49.7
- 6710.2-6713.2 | 53.1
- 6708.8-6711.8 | 56.1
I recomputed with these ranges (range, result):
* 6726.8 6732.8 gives 41.5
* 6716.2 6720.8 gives 48.6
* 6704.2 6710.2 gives 52.2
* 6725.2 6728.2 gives 42.9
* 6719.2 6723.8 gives 48.5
